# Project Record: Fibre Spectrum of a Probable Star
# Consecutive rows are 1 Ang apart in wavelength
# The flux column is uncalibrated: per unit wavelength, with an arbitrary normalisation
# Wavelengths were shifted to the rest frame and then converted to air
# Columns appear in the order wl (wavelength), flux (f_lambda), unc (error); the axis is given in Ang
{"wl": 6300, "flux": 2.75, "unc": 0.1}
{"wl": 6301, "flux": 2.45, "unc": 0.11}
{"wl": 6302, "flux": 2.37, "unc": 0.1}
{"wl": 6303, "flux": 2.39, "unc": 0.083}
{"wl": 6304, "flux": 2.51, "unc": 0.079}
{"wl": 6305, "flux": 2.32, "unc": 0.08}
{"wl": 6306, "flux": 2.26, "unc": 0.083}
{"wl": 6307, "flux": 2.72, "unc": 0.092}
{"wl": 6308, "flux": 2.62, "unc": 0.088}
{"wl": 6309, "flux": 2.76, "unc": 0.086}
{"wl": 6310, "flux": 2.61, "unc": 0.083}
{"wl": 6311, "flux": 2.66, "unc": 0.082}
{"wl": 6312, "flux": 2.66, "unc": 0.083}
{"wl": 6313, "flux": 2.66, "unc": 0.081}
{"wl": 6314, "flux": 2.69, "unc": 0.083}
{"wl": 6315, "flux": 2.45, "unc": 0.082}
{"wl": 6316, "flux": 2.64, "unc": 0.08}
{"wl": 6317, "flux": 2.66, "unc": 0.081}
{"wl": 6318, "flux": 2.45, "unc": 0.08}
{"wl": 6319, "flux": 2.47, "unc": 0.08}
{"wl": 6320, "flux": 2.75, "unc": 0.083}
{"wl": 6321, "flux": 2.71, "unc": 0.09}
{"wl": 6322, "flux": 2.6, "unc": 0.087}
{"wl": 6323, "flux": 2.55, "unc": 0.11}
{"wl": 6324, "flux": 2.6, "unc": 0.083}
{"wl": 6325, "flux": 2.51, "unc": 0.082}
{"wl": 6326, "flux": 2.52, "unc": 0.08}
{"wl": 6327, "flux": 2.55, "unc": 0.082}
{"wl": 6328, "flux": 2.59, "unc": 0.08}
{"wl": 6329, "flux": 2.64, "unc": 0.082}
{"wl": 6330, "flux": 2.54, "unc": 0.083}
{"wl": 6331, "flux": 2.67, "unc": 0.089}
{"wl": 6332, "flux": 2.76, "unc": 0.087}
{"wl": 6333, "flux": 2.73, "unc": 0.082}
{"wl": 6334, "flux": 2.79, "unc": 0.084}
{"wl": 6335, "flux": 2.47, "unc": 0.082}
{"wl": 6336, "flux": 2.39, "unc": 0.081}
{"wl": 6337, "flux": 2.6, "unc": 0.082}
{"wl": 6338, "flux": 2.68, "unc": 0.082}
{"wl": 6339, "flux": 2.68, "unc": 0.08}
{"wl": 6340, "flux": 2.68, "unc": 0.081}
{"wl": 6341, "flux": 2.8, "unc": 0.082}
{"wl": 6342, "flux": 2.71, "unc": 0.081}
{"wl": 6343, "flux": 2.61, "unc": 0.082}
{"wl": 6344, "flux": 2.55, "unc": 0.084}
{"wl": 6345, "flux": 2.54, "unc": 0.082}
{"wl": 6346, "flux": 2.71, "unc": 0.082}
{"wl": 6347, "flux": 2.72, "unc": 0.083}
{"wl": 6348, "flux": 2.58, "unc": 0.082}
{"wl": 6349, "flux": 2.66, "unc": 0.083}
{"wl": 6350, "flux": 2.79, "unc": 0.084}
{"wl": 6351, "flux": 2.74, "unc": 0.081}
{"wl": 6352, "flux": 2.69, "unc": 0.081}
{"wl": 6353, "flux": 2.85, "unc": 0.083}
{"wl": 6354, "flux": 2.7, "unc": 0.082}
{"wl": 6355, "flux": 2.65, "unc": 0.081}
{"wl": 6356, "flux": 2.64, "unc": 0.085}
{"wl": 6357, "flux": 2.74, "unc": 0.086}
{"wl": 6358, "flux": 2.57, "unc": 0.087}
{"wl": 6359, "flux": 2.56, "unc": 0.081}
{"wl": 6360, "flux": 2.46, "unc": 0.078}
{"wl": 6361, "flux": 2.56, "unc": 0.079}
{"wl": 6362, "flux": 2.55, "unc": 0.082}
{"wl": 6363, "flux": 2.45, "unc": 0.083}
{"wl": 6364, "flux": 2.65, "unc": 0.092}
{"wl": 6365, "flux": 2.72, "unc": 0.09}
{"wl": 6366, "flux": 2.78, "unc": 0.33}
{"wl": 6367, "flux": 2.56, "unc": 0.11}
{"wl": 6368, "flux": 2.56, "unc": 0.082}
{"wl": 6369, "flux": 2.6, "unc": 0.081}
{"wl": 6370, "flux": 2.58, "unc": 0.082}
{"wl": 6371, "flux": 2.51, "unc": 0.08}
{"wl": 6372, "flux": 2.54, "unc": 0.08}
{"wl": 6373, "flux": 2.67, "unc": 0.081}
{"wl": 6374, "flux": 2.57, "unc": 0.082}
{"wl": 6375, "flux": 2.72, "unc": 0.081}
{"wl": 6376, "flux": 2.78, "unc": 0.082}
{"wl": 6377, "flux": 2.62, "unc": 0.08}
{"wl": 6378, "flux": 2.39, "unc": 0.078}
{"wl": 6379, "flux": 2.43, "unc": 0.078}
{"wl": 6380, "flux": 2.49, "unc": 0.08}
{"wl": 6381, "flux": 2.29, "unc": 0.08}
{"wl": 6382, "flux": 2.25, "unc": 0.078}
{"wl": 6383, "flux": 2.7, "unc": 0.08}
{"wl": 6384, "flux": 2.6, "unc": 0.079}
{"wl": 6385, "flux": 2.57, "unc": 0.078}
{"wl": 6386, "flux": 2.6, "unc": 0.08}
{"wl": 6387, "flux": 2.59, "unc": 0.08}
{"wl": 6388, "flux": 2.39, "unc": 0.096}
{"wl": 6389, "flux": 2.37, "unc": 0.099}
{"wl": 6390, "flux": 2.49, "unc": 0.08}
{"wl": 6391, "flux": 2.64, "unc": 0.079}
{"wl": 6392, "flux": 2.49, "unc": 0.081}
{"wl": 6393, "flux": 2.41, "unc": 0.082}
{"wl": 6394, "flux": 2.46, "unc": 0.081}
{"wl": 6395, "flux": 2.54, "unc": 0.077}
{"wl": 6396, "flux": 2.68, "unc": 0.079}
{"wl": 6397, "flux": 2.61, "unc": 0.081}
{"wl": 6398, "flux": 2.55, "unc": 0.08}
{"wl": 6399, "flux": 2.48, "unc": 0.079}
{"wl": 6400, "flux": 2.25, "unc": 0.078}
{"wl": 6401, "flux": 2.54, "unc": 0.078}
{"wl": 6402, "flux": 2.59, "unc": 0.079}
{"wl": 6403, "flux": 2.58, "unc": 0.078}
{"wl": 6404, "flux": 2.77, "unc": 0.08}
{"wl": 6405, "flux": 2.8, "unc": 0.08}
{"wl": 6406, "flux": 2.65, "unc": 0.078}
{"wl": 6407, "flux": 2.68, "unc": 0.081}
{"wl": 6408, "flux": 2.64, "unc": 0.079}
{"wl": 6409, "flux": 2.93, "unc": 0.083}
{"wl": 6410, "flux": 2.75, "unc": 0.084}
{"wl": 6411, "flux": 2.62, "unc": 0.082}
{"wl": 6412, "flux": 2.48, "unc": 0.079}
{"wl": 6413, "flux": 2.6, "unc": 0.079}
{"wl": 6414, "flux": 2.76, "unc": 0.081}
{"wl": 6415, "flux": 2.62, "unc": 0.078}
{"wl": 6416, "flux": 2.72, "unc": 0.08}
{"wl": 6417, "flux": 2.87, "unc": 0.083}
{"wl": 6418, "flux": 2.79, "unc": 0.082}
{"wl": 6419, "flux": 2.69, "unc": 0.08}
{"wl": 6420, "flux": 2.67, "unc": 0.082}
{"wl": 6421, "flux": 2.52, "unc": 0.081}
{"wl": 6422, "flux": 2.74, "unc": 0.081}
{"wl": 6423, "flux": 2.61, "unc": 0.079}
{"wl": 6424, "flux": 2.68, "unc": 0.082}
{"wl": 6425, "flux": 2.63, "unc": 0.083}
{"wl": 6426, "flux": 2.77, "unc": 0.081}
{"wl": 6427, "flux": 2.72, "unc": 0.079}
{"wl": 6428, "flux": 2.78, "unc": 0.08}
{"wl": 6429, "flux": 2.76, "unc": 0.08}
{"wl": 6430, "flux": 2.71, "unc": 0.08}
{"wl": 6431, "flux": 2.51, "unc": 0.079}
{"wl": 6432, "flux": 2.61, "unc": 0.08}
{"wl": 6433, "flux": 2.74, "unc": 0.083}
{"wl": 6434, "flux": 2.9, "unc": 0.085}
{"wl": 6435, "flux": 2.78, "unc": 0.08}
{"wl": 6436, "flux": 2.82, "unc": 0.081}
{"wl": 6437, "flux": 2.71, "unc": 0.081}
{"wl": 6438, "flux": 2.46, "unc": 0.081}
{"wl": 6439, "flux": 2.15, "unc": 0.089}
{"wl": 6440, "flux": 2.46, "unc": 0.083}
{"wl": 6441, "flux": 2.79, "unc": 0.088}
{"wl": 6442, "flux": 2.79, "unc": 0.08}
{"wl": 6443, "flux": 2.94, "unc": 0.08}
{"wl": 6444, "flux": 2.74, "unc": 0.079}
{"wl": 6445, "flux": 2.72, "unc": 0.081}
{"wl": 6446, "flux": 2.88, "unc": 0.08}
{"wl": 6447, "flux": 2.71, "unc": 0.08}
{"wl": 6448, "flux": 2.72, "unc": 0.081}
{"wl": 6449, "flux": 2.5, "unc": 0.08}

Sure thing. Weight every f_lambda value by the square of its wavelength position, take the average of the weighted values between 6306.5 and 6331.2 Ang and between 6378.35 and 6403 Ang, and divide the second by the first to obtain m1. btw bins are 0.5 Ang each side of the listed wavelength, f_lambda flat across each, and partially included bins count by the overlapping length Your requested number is 0.98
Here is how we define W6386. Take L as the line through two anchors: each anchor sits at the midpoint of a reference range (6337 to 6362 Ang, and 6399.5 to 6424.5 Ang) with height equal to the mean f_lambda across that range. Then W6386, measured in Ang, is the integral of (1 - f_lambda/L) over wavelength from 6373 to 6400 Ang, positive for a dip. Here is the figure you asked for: 1.37 Ang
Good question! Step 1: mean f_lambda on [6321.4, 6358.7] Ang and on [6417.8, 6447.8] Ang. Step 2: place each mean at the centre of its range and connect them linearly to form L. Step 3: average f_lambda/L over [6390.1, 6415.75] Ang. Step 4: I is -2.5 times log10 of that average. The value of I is 0.03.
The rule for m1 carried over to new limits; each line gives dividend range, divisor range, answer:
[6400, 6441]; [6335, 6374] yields 1.04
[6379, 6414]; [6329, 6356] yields 0.98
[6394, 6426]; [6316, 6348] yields 1.03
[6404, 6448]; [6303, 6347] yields 1.07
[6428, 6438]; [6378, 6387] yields 1.11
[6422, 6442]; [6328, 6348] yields 1.04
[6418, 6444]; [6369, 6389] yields 1.07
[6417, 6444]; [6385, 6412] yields 1.05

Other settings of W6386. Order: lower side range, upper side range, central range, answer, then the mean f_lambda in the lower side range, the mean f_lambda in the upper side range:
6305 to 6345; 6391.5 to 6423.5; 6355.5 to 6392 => 0.8 Ang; 2.61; 2.63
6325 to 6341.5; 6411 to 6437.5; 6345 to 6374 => 0.2 Ang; 2.63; 2.7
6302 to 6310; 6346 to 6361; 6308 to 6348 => -0.7 Ang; 2.51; 2.67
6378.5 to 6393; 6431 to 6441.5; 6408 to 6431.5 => -0.9 Ang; 2.49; 2.64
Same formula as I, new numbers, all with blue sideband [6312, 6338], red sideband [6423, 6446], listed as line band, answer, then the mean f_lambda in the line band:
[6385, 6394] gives 0.07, 2.5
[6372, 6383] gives 0.05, 2.53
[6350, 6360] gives -0.02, 2.68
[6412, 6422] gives 0.00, 2.69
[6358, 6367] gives 0.02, 2.59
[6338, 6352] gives -0.02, 2.68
